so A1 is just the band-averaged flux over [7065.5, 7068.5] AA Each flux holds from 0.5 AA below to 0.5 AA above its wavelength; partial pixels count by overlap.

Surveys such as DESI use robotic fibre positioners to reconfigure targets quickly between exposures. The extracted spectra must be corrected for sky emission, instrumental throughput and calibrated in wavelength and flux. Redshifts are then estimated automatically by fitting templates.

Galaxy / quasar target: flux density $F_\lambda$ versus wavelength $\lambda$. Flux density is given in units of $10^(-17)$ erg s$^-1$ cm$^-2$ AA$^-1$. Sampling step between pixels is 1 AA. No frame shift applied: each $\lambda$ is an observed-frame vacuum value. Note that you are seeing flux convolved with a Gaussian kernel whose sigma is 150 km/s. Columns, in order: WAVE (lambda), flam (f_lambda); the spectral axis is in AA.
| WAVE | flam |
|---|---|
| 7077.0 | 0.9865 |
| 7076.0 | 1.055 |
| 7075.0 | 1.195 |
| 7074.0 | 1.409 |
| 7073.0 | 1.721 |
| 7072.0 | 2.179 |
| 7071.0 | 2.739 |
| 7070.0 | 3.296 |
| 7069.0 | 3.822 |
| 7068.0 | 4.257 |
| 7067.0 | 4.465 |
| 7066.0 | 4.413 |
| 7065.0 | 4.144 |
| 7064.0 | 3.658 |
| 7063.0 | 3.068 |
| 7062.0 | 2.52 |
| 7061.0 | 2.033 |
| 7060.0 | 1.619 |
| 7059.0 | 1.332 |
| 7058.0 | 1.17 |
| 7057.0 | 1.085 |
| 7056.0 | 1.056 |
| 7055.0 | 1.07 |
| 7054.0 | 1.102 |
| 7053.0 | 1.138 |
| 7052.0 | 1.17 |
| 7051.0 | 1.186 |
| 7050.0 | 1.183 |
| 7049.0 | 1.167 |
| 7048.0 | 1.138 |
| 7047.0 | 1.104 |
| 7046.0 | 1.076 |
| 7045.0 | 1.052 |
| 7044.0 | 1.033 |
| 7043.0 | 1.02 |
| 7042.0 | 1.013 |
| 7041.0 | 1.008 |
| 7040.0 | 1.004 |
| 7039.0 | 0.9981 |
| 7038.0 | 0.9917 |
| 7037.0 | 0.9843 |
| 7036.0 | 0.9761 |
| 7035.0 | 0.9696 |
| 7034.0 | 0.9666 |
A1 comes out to 4.38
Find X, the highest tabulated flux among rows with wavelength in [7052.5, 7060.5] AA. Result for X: 1.619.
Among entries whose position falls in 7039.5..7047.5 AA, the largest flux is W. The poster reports 1.104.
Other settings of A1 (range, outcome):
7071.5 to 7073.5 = 1.95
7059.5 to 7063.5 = 2.31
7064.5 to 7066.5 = 4.28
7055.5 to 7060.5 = 1.25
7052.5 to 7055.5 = 1.1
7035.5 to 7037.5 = 0.98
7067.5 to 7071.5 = 3.53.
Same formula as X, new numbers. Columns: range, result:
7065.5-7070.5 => 4.465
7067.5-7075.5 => 4.257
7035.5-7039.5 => 0.9981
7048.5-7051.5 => 1.186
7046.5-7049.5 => 1.167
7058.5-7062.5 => 2.52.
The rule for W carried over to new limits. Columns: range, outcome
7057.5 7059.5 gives 1.332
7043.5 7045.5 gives 1.052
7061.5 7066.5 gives 4.413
